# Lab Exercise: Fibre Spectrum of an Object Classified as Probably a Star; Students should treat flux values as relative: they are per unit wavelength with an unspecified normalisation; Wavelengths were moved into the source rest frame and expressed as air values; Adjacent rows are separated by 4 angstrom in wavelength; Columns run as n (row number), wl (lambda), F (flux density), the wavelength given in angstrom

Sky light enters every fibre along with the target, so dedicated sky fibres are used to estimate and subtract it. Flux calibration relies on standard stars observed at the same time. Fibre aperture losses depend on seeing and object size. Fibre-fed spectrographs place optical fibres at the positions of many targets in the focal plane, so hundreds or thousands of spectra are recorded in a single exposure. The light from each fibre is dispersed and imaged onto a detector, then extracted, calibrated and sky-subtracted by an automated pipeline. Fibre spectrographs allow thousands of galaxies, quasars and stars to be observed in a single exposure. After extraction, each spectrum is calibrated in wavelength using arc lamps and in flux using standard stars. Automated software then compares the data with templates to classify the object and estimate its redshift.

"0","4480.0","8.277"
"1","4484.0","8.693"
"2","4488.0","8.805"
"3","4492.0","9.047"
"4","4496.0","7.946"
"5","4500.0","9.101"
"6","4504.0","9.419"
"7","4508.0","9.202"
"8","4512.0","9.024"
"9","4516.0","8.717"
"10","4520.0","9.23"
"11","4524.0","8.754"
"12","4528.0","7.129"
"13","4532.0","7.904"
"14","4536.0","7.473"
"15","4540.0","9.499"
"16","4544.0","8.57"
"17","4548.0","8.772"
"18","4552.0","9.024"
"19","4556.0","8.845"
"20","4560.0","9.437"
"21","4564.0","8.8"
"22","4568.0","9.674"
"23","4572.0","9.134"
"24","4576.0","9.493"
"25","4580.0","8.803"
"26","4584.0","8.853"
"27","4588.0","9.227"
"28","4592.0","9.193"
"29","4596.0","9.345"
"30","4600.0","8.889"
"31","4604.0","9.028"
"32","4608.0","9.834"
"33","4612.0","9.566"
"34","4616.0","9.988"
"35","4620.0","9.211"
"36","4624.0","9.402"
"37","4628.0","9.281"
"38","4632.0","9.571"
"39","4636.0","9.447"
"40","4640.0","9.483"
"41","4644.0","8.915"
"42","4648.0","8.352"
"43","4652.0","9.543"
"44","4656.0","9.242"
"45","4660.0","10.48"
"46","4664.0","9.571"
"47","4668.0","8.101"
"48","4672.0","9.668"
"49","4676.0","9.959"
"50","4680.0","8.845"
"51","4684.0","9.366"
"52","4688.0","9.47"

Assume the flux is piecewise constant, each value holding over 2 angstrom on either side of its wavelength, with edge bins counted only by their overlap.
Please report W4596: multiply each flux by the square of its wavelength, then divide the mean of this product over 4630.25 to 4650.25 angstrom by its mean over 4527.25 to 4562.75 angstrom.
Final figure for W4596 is 1.11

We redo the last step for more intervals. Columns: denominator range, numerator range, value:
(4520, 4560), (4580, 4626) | 1.12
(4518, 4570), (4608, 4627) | 1.13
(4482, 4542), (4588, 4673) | 1.13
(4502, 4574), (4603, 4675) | 1.11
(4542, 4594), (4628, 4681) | 1.07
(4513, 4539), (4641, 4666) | 1.19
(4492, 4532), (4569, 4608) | 1.09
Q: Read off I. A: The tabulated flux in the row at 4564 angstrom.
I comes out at 8.8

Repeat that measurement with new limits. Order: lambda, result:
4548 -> 8.772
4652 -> 9.543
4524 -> 8.754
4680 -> 8.845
